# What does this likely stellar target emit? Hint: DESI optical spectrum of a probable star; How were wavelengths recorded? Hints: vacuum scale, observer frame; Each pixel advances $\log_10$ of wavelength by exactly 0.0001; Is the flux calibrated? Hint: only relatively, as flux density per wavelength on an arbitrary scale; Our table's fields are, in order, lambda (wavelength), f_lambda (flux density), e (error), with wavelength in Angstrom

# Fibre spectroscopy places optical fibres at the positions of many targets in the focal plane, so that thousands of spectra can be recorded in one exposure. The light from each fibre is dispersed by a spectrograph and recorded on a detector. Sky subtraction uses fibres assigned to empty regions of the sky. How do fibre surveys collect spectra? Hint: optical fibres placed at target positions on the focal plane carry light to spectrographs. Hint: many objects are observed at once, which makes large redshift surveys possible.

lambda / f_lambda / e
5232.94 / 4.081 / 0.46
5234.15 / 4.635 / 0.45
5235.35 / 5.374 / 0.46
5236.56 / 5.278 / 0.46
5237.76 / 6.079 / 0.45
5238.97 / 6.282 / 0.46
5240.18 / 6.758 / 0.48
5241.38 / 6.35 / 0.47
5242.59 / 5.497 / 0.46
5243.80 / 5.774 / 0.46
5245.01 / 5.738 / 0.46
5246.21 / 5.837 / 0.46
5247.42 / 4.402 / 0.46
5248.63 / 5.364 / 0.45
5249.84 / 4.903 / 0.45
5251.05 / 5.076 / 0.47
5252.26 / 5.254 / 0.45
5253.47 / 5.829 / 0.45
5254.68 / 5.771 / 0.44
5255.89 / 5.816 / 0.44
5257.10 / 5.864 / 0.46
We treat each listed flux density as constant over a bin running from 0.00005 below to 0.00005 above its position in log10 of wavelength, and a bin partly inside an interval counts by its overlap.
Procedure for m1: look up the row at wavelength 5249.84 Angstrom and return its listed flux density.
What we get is 4.903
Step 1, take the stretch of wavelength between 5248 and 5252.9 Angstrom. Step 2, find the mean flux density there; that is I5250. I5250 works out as 5.14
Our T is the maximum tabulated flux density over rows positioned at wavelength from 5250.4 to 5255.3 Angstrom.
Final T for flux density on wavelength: 5.829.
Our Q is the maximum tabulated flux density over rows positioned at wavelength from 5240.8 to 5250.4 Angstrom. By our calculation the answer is 6.35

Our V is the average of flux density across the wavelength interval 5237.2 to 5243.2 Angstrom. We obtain 6.19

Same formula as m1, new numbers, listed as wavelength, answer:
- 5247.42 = 4.402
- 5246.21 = 5.837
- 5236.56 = 5.278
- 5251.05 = 5.076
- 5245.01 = 5.738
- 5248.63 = 5.364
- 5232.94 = 4.081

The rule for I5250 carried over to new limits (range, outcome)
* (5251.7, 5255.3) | 5.62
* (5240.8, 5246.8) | 5.84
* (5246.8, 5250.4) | 4.89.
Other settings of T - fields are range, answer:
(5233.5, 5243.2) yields 6.758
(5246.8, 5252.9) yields 5.364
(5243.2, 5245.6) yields 5.774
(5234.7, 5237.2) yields 5.374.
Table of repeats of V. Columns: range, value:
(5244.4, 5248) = 5.34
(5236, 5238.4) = 5.7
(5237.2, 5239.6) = 6.17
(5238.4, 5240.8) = 6.53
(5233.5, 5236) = 4.99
